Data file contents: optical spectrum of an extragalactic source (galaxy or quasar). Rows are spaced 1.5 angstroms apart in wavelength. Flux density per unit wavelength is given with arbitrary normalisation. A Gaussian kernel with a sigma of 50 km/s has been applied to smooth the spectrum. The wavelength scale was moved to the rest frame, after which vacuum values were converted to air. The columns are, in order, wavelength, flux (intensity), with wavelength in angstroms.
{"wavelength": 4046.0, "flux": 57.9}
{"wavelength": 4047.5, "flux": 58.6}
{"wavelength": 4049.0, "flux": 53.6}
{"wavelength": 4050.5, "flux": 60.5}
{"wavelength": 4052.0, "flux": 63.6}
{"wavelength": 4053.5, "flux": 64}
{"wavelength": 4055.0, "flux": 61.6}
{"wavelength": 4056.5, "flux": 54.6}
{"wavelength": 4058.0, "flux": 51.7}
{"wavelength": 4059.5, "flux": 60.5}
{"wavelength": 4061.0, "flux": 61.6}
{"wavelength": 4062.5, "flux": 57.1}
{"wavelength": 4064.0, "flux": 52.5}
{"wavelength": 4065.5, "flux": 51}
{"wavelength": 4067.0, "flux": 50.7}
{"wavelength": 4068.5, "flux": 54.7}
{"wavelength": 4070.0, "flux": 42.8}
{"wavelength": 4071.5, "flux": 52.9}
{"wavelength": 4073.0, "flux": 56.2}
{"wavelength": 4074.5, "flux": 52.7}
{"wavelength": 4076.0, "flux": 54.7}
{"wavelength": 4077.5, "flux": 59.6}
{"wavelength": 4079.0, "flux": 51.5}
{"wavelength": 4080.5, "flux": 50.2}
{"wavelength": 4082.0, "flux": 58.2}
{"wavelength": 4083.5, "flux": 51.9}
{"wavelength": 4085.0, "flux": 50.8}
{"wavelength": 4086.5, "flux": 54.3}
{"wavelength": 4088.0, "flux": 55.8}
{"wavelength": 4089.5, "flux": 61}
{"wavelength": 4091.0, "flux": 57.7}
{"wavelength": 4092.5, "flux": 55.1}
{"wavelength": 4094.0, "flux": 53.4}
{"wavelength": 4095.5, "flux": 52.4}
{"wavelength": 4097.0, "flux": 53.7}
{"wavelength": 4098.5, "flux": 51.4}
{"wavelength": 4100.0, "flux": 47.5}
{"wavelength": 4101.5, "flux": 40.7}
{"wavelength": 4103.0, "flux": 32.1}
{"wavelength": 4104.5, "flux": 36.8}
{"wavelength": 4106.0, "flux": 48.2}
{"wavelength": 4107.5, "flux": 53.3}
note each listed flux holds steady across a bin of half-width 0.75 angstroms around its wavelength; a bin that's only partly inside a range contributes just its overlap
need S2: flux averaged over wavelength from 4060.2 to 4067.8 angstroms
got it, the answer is 54.6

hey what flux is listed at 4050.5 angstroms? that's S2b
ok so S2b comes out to 60.5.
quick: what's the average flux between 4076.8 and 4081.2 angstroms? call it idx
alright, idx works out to 53.7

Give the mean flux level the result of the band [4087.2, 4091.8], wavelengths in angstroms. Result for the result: 58.1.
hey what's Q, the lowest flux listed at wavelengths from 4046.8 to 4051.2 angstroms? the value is 53.6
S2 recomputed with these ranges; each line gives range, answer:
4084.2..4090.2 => 55.4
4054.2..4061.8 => 58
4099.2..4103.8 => 40.2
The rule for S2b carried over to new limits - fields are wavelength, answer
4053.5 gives 64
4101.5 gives 40.7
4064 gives 52.5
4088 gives 55.8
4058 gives 51.7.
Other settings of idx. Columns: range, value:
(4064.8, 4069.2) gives 52.1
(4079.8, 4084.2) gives 53.5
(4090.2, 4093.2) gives 56.5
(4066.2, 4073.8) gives 51.5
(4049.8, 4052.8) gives 62.1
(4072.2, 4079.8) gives 54.9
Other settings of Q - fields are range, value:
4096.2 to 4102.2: 40.7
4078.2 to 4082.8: 50.2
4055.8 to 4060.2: 51.7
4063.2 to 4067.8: 50.7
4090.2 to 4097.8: 52.4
